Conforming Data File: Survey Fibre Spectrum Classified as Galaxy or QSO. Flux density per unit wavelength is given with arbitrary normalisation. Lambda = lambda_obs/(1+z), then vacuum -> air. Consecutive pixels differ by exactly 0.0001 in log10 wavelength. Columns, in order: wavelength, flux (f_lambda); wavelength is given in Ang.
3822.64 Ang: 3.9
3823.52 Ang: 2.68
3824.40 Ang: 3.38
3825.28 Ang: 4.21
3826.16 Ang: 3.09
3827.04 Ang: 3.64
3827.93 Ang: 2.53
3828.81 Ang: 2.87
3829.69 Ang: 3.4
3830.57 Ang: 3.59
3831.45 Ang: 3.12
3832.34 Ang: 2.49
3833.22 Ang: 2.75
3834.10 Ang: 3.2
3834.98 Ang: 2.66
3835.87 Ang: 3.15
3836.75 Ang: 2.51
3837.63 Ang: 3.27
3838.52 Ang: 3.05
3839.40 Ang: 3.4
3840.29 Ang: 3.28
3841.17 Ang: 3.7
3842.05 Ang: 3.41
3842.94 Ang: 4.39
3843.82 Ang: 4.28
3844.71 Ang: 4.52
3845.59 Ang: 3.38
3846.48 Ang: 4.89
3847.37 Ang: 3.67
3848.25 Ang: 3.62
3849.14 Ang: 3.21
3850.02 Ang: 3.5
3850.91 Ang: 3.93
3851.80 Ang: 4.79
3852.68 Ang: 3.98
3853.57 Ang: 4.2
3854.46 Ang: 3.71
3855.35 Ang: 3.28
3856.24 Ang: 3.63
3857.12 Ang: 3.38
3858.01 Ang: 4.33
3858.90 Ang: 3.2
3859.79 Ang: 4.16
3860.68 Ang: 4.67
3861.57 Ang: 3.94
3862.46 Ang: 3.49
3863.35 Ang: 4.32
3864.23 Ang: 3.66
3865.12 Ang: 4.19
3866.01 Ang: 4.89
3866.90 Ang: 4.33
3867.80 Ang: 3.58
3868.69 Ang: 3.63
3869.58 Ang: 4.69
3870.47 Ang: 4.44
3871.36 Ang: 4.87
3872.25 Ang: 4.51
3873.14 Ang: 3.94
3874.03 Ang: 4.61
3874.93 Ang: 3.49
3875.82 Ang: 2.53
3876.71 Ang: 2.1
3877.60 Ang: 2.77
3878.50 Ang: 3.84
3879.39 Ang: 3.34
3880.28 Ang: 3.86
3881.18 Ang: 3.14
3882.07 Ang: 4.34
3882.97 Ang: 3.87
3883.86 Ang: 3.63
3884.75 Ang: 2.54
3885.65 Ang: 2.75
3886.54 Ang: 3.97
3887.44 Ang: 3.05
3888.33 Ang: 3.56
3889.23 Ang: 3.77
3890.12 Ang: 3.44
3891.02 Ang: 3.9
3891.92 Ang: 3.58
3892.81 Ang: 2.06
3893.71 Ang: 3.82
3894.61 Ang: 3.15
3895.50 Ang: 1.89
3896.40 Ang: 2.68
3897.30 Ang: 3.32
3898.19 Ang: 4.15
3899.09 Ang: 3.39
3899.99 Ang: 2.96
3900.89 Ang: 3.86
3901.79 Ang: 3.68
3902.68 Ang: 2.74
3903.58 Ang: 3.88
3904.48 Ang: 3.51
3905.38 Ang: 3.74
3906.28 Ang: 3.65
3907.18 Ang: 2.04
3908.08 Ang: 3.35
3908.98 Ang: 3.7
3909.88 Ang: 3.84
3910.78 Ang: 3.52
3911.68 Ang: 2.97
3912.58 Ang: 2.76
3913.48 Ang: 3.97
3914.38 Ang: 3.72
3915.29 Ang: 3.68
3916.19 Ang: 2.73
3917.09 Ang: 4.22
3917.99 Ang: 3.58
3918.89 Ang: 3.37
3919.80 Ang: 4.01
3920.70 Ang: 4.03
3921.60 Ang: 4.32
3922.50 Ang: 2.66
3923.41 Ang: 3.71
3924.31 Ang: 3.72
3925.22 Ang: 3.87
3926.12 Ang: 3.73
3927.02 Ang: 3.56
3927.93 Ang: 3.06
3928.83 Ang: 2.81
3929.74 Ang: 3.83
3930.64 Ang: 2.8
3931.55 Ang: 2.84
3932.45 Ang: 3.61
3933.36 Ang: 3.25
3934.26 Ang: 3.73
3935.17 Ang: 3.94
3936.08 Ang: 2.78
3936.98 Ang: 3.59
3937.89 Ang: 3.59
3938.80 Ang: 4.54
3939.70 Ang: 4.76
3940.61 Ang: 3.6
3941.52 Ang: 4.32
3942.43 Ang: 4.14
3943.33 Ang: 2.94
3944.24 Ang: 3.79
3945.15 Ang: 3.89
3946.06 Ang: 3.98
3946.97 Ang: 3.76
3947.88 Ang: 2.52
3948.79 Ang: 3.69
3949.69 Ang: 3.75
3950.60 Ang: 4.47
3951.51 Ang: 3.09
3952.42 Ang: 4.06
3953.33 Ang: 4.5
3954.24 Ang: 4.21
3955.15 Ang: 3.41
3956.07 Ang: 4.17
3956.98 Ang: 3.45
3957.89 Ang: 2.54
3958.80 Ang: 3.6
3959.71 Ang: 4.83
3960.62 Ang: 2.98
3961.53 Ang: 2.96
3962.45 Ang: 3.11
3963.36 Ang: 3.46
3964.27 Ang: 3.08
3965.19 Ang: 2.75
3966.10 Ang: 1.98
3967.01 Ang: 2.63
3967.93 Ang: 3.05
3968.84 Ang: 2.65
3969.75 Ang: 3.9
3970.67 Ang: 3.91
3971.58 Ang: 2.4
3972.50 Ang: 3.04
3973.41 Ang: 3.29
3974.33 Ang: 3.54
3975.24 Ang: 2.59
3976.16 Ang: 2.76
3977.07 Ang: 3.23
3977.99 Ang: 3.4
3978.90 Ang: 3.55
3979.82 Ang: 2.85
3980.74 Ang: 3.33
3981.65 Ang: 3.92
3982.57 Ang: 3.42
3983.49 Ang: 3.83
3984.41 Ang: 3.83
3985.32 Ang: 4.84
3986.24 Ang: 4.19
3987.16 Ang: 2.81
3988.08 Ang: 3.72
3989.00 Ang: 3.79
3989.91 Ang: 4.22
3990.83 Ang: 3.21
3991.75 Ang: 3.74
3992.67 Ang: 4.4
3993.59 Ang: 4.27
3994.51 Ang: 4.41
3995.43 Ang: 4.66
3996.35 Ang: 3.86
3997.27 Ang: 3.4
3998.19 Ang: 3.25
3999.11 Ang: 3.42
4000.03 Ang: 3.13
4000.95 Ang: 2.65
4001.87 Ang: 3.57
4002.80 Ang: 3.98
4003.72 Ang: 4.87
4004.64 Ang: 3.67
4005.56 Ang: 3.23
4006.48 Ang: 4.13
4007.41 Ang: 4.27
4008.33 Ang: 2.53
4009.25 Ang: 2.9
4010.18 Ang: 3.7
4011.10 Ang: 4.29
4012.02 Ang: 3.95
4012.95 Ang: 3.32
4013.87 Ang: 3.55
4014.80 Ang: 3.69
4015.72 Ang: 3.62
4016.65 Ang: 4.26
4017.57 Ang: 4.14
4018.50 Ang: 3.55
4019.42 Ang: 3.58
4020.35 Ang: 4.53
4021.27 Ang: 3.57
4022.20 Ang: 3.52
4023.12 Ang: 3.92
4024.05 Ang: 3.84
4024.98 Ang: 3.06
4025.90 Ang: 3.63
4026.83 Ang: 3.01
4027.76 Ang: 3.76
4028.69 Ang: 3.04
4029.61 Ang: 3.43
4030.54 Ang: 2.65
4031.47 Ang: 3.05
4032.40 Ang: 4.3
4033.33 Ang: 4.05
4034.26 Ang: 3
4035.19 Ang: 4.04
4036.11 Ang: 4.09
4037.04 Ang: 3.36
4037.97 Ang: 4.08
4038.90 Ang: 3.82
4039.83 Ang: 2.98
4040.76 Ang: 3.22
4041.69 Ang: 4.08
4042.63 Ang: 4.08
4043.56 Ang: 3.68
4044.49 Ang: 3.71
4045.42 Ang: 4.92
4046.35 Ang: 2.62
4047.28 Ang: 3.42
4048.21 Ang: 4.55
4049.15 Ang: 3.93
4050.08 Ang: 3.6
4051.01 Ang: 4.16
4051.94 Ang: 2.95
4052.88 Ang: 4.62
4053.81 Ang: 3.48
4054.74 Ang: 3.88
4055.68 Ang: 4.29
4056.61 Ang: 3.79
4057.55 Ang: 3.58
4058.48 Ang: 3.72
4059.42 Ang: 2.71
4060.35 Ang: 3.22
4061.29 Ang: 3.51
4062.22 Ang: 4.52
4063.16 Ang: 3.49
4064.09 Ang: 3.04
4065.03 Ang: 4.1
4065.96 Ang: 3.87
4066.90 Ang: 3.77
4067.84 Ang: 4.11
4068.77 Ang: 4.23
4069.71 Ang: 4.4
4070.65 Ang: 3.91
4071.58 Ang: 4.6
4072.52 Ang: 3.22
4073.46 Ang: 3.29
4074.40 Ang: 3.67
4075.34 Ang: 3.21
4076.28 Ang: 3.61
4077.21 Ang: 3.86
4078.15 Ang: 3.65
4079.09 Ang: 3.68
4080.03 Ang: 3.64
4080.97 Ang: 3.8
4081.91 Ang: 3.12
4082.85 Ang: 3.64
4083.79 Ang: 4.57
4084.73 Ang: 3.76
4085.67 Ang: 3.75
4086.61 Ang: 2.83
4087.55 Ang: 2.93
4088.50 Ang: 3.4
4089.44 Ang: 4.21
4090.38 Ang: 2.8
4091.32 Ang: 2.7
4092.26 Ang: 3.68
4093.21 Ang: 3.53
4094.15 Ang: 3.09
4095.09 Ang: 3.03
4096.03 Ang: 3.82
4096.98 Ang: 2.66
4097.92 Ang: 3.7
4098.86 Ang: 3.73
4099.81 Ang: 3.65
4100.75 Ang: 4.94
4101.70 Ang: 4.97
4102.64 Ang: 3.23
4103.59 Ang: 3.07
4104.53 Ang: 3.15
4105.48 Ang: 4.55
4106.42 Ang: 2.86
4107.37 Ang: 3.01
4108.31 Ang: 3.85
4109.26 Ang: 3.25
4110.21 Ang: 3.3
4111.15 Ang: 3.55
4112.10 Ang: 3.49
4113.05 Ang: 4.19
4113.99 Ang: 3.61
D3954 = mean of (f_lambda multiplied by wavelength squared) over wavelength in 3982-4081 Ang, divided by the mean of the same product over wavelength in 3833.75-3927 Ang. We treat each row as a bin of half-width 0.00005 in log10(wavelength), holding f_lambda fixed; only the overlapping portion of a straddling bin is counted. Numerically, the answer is 1.11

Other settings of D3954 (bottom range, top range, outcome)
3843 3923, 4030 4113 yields 1.10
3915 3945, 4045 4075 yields 1.12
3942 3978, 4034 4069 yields 1.16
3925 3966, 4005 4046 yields 1.07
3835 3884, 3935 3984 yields 0.96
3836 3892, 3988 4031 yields 1.06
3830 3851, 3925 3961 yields 1.12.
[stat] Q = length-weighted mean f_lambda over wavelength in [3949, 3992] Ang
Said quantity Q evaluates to 3.45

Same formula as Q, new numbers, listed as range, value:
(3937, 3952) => 3.8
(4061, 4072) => 3.97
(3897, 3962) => 3.58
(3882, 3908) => 3.33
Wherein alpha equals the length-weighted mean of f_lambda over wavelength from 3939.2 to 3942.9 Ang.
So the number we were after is 4.21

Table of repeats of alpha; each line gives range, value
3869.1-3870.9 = 4.55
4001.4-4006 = 3.86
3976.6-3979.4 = 3.39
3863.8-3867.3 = 4.27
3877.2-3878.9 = 3.29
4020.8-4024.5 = 3.72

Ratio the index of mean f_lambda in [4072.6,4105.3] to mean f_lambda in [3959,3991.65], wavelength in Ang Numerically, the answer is 1.1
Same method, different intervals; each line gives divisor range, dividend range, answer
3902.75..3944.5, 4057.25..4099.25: 1.01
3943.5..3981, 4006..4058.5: 1.10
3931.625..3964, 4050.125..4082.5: 1.01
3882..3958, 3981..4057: 1.06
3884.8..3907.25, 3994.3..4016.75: 1.11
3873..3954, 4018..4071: 1.06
